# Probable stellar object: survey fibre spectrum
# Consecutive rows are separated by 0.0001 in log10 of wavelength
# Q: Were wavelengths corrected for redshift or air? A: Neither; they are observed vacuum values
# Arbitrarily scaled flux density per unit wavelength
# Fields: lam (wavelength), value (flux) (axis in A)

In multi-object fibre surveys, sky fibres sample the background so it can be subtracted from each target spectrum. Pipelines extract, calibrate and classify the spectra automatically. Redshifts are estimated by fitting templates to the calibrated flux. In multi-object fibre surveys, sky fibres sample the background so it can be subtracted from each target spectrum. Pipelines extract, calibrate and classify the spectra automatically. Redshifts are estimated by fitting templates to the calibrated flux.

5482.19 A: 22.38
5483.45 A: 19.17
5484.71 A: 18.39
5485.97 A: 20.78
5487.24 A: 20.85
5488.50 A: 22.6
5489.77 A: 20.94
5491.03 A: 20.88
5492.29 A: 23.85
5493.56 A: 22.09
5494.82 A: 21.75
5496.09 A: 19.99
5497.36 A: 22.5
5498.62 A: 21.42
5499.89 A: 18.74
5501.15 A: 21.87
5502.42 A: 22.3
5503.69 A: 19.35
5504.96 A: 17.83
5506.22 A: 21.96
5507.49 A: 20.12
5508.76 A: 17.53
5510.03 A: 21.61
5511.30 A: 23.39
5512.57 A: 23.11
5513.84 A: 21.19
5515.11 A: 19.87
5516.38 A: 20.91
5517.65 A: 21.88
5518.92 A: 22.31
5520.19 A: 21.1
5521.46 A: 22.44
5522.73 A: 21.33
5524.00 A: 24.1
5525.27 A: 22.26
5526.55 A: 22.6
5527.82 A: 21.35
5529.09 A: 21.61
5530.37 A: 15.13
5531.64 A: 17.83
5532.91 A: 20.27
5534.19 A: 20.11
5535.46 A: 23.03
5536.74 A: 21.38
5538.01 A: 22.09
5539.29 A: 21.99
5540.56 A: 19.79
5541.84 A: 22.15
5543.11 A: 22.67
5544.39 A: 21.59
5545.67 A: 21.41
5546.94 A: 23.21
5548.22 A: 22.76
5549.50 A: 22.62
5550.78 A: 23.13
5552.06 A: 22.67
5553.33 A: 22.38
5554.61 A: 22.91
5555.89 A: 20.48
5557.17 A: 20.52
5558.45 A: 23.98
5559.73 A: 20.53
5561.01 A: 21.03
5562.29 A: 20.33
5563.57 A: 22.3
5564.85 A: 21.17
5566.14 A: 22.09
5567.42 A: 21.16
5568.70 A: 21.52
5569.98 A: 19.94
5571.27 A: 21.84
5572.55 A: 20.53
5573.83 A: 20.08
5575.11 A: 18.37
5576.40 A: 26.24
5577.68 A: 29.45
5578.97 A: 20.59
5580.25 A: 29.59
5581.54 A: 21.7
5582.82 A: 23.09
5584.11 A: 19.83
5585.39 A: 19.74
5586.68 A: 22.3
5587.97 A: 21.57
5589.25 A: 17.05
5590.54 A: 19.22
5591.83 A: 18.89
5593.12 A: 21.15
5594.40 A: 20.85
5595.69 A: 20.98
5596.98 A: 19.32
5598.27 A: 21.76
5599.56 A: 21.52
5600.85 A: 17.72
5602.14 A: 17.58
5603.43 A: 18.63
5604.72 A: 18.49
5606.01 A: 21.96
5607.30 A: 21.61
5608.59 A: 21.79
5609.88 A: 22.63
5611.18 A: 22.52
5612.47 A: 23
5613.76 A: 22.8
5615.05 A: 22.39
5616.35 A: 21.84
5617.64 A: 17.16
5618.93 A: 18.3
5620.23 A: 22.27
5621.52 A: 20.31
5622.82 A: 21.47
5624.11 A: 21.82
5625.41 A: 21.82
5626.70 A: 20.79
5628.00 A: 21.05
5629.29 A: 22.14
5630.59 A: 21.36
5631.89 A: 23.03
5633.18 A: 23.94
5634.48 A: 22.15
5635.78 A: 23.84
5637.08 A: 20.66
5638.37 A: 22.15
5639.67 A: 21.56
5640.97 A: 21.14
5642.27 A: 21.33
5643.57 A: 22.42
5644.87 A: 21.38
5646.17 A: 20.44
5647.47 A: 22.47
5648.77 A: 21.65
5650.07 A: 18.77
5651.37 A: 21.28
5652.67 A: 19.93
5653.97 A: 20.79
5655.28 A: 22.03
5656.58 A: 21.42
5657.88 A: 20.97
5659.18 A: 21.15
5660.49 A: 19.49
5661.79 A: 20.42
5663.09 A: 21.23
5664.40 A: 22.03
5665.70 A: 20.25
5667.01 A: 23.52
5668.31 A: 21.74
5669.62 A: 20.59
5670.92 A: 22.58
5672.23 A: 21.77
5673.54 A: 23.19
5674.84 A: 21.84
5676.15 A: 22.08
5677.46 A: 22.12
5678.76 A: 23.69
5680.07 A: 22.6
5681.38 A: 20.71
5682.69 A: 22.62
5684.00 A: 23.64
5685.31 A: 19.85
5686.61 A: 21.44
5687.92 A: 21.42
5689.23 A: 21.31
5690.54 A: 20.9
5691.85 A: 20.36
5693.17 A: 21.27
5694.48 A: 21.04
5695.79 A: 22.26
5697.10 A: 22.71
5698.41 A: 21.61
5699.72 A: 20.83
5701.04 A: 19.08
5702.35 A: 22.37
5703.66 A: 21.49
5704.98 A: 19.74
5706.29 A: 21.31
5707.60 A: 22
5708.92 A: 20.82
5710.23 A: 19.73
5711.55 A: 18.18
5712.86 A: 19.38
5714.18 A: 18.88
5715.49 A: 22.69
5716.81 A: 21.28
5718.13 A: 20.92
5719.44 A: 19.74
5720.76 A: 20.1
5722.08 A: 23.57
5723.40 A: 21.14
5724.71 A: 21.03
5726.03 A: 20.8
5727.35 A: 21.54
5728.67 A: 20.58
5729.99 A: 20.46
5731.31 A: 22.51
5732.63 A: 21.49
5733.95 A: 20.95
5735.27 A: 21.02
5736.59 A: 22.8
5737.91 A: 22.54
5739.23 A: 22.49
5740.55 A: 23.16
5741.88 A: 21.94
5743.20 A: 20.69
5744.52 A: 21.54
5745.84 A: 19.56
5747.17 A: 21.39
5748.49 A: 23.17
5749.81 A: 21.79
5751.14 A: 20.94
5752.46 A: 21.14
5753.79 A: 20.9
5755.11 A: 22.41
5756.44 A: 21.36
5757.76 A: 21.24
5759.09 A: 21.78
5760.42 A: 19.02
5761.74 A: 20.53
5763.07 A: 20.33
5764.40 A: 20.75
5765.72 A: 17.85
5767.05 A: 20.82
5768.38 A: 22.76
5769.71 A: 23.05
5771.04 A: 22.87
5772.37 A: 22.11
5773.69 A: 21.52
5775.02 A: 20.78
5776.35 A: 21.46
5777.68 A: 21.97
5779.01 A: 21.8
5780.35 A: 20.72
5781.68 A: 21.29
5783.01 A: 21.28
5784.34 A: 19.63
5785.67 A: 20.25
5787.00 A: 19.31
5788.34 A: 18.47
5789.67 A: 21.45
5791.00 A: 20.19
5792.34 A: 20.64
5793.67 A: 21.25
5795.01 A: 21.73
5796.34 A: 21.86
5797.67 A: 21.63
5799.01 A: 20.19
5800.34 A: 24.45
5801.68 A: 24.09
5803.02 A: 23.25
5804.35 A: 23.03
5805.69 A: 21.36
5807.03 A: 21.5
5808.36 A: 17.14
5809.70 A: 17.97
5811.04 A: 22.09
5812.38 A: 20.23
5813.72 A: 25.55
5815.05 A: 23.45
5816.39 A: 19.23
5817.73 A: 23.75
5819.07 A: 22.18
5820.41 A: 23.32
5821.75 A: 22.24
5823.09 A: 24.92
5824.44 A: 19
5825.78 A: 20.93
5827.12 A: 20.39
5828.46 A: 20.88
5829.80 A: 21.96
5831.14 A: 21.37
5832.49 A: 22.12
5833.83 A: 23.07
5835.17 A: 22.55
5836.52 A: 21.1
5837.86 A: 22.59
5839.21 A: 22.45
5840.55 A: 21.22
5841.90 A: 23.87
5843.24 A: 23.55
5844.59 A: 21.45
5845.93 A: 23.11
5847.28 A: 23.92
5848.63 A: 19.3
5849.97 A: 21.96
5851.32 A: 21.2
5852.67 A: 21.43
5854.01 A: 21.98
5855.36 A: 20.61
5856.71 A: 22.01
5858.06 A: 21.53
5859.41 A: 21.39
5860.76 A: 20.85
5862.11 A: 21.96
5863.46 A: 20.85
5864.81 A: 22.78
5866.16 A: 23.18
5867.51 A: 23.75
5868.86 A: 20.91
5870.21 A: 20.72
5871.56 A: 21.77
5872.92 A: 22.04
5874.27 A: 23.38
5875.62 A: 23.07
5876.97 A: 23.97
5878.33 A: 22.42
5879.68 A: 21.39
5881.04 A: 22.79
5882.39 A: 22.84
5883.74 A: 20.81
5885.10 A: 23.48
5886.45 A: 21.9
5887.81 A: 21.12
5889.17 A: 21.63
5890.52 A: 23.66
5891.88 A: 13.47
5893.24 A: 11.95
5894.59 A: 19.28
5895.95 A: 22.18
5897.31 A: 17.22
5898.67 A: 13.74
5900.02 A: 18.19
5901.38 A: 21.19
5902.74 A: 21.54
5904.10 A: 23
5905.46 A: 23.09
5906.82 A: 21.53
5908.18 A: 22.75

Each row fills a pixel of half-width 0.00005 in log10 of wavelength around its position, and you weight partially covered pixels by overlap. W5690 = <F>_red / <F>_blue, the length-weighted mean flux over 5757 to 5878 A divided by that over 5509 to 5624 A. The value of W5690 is 1.01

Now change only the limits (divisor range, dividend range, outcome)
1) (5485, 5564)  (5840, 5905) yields 1.00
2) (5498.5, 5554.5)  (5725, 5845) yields 1.01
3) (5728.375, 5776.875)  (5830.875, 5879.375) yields 1.03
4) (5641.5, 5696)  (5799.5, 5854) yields 1.02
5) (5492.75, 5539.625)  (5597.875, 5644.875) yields 1.01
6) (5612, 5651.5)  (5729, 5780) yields 1.00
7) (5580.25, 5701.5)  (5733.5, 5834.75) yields 1.01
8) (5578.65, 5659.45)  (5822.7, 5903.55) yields 1.01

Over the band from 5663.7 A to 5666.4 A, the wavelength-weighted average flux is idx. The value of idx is 21.1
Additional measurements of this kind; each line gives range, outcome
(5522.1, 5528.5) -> 22.3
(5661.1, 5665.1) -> 21.2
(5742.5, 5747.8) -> 20.8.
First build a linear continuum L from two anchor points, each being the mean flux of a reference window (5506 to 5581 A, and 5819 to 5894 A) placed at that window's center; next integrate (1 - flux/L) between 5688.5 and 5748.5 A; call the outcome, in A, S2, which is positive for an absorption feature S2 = 1.5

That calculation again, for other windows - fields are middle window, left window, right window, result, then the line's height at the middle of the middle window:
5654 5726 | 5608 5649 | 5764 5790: 0.37 A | 21.4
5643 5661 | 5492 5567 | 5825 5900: 0.32 A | 21.4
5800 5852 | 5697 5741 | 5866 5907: -2.36 A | 21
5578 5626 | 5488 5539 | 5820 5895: 0.64 A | 21.3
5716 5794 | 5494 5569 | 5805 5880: 1.95 A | 21.7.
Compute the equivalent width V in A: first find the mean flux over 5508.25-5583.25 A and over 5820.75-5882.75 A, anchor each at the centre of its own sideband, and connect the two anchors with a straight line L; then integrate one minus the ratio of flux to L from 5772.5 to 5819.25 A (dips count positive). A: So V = 1.4 A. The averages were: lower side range 21.8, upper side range 22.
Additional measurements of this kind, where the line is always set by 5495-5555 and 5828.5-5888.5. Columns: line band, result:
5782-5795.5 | 0.9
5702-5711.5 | 0.4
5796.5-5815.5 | 0.1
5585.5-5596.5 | 0.7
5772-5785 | 0.4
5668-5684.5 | -0.4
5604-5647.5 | 0.0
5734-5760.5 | 0.3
